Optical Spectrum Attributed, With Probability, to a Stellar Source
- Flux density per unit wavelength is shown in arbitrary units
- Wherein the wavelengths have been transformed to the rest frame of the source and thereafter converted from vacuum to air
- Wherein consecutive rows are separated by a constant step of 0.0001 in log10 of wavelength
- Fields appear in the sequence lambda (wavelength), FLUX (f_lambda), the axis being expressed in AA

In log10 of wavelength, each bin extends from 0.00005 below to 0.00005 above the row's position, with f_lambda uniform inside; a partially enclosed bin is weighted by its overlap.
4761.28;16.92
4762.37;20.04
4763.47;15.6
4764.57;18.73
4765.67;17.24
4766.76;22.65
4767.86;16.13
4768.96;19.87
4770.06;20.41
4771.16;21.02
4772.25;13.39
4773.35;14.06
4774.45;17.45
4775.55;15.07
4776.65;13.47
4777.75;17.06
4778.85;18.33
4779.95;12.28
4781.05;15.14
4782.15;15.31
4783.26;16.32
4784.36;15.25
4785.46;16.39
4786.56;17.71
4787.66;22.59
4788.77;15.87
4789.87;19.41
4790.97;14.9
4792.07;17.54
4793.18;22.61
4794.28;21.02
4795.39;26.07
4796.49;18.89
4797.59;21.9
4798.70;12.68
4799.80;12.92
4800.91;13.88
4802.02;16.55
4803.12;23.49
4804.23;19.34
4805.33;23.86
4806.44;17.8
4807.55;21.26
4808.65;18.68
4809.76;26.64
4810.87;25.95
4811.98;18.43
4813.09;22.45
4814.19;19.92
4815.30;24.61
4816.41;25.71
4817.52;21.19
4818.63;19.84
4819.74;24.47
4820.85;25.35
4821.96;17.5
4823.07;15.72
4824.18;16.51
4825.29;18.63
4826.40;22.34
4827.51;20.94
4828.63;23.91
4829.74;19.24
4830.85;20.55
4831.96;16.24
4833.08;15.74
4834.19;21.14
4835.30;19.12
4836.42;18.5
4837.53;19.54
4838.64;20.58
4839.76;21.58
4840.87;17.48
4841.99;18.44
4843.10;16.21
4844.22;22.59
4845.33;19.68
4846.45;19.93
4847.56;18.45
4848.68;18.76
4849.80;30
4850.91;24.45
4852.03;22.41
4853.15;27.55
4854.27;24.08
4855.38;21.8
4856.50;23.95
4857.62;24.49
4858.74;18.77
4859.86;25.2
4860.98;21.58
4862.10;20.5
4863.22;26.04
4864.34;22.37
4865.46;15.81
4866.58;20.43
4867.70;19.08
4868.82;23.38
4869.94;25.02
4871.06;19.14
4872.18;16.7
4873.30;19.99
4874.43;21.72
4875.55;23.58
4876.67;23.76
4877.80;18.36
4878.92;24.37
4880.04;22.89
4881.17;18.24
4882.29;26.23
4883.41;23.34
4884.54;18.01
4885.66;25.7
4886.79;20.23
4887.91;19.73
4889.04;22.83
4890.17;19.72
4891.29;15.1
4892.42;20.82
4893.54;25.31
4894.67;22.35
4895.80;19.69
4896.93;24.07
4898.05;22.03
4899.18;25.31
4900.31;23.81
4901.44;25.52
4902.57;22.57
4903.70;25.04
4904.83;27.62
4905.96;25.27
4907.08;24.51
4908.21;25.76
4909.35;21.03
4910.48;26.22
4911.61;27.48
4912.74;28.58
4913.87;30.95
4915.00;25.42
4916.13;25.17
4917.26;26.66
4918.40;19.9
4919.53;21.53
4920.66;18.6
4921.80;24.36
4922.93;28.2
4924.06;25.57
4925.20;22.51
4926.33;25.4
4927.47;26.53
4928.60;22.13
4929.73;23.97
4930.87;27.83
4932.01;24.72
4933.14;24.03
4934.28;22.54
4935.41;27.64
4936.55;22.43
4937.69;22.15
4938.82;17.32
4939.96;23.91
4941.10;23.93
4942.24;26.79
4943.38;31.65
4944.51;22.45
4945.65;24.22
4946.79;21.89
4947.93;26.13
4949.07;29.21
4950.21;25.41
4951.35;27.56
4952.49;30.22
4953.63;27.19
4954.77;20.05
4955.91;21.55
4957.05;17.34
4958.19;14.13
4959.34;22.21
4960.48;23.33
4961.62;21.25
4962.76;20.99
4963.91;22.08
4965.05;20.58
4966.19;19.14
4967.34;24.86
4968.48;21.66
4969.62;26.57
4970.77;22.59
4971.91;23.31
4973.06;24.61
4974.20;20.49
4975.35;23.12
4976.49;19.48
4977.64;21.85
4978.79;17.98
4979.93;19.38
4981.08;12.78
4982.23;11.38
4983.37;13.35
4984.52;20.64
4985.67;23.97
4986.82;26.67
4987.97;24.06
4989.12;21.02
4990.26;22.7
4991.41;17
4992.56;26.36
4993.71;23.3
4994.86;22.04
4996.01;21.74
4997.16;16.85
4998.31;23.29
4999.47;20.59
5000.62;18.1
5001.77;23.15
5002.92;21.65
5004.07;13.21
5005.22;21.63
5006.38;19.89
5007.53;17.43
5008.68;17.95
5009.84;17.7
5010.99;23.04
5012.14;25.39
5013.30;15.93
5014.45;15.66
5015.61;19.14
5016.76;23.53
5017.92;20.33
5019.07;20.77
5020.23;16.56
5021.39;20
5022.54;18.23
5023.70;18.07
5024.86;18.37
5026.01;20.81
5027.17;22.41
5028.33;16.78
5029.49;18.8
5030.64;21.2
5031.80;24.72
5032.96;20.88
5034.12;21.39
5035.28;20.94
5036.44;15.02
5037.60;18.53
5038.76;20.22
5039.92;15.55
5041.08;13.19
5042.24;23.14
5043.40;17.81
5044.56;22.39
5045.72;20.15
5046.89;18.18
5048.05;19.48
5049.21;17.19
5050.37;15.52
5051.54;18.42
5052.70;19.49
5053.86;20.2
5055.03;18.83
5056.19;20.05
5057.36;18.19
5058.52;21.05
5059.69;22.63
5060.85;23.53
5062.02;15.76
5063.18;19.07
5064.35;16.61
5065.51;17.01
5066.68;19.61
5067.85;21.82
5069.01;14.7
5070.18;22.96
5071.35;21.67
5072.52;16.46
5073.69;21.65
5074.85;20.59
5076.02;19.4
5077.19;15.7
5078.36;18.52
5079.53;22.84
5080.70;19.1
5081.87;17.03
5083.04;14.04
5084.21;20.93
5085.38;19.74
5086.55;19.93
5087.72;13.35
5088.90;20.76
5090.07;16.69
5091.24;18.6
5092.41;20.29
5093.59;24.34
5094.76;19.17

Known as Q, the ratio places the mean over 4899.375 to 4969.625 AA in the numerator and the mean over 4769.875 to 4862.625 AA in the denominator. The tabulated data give 1.2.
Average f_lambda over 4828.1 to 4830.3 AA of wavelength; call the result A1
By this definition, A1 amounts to 21.6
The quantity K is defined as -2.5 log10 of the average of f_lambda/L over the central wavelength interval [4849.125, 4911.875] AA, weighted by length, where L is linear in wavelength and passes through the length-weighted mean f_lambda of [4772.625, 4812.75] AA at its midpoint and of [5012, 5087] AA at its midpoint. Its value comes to -0.216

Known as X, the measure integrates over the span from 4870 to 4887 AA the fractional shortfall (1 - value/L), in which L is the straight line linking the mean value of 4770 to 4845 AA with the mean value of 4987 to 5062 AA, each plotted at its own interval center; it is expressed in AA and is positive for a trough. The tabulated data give -2.0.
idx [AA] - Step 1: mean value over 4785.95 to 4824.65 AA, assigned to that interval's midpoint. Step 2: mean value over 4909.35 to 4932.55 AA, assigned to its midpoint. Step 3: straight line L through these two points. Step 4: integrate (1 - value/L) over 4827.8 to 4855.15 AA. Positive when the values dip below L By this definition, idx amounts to 1.2 AA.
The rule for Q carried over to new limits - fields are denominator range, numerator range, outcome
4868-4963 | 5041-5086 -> 0.82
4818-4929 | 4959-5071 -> 0.90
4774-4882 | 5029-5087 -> 0.96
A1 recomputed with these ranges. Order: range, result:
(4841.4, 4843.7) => 17.4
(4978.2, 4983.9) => 15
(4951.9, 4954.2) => 28.7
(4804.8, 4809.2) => 20.4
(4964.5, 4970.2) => 22.6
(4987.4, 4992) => 21.2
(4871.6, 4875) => 19.5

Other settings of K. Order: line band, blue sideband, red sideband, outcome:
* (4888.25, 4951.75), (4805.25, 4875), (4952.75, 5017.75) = -0.16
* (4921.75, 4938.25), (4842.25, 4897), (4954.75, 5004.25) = -0.16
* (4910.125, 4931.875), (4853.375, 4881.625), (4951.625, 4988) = -0.17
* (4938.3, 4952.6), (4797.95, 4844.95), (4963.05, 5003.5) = -0.21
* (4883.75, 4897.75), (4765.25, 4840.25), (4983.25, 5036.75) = -0.08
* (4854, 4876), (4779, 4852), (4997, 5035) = -0.10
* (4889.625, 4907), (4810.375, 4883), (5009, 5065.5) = -0.11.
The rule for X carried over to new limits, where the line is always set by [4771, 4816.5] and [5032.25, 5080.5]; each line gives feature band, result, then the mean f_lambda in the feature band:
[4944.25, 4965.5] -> -4.61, 23.1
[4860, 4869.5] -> -1.34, 21.4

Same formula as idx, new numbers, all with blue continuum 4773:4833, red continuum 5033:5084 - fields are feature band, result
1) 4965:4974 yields -1.9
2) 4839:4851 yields -0.9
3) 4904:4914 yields -3.7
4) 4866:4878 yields -1.3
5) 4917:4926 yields -2.0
